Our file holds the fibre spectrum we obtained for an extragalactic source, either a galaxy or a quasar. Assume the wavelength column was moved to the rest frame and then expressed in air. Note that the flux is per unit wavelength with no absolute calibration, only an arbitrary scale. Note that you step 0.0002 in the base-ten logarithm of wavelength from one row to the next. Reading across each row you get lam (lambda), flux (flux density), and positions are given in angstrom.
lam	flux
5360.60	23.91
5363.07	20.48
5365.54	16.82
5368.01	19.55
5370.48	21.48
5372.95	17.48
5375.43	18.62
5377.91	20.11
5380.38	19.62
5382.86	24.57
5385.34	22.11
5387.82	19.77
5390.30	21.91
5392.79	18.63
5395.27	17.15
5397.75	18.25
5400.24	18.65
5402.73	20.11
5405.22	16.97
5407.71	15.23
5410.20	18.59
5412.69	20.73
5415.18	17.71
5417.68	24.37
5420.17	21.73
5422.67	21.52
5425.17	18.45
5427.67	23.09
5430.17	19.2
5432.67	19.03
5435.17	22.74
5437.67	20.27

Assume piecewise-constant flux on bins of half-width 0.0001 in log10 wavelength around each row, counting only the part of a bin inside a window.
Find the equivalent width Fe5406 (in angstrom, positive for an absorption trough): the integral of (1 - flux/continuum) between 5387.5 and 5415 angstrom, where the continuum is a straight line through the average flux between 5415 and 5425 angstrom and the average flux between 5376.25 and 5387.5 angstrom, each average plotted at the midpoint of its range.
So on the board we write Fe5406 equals 3.50 angstrom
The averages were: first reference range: 21.3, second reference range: 21.4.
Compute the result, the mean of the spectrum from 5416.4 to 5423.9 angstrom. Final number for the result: 22.5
